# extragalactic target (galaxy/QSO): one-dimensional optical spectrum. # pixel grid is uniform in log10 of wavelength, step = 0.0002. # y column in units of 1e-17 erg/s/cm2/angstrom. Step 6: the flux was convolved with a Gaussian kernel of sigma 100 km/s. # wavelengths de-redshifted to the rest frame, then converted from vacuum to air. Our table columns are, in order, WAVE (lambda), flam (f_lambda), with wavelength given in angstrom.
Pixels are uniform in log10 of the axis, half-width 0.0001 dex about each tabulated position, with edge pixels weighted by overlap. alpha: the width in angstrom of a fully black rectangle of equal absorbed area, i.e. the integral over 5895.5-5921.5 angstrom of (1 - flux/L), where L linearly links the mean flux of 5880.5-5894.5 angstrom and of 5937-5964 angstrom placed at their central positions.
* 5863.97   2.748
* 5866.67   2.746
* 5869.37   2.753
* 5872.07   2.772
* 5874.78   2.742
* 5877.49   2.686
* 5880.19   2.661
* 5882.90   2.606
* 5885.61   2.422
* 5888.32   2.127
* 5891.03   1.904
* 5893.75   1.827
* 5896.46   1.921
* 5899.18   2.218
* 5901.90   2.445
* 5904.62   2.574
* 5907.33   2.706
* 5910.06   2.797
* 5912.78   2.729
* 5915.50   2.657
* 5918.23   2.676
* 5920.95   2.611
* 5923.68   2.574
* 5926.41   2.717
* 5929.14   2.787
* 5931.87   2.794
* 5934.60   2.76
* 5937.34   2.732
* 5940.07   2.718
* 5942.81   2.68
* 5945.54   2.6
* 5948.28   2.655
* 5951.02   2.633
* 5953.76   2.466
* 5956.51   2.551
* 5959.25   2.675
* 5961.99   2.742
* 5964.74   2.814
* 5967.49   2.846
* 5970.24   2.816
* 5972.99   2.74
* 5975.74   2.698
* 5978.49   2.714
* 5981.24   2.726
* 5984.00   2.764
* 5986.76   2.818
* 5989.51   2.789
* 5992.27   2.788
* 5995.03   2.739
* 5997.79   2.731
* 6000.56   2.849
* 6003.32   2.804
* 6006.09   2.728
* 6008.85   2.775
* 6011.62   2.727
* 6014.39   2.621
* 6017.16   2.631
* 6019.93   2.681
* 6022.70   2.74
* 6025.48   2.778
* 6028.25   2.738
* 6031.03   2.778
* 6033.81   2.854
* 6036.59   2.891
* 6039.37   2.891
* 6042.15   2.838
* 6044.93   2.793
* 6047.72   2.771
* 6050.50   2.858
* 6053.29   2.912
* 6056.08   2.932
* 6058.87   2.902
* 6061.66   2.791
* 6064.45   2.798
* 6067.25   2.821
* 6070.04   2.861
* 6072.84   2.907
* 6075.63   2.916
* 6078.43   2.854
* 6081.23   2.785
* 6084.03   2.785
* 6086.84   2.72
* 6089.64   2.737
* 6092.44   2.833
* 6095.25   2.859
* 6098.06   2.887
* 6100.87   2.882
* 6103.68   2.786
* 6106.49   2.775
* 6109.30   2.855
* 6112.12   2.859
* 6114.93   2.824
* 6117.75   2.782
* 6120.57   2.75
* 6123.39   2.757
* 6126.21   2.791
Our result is -1.9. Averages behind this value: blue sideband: 2.23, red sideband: 2.65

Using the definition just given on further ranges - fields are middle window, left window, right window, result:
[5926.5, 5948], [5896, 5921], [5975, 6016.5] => -0.85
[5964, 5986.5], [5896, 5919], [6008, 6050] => -0.81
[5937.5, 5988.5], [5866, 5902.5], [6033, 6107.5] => -2.23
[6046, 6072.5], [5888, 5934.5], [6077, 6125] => -1.10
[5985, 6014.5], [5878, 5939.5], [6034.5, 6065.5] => -0.36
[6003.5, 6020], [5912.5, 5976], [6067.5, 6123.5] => 0.29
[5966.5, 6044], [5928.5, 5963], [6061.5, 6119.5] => -0.90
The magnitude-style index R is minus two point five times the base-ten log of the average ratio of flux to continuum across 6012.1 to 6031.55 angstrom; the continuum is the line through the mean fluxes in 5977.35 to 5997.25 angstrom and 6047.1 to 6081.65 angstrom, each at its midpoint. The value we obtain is 0.04 mag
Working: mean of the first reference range 2.76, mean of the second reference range 2.86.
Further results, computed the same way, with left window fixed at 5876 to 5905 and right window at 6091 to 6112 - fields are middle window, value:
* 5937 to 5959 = -0.077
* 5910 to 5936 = -0.138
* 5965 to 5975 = -0.119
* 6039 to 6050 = -0.050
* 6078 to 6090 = 0.009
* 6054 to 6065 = -0.051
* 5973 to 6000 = -0.085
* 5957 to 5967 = -0.105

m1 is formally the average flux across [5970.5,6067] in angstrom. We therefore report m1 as 2.78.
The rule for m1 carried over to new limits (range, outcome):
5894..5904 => 2.18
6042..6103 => 2.84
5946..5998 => 2.72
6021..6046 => 2.81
